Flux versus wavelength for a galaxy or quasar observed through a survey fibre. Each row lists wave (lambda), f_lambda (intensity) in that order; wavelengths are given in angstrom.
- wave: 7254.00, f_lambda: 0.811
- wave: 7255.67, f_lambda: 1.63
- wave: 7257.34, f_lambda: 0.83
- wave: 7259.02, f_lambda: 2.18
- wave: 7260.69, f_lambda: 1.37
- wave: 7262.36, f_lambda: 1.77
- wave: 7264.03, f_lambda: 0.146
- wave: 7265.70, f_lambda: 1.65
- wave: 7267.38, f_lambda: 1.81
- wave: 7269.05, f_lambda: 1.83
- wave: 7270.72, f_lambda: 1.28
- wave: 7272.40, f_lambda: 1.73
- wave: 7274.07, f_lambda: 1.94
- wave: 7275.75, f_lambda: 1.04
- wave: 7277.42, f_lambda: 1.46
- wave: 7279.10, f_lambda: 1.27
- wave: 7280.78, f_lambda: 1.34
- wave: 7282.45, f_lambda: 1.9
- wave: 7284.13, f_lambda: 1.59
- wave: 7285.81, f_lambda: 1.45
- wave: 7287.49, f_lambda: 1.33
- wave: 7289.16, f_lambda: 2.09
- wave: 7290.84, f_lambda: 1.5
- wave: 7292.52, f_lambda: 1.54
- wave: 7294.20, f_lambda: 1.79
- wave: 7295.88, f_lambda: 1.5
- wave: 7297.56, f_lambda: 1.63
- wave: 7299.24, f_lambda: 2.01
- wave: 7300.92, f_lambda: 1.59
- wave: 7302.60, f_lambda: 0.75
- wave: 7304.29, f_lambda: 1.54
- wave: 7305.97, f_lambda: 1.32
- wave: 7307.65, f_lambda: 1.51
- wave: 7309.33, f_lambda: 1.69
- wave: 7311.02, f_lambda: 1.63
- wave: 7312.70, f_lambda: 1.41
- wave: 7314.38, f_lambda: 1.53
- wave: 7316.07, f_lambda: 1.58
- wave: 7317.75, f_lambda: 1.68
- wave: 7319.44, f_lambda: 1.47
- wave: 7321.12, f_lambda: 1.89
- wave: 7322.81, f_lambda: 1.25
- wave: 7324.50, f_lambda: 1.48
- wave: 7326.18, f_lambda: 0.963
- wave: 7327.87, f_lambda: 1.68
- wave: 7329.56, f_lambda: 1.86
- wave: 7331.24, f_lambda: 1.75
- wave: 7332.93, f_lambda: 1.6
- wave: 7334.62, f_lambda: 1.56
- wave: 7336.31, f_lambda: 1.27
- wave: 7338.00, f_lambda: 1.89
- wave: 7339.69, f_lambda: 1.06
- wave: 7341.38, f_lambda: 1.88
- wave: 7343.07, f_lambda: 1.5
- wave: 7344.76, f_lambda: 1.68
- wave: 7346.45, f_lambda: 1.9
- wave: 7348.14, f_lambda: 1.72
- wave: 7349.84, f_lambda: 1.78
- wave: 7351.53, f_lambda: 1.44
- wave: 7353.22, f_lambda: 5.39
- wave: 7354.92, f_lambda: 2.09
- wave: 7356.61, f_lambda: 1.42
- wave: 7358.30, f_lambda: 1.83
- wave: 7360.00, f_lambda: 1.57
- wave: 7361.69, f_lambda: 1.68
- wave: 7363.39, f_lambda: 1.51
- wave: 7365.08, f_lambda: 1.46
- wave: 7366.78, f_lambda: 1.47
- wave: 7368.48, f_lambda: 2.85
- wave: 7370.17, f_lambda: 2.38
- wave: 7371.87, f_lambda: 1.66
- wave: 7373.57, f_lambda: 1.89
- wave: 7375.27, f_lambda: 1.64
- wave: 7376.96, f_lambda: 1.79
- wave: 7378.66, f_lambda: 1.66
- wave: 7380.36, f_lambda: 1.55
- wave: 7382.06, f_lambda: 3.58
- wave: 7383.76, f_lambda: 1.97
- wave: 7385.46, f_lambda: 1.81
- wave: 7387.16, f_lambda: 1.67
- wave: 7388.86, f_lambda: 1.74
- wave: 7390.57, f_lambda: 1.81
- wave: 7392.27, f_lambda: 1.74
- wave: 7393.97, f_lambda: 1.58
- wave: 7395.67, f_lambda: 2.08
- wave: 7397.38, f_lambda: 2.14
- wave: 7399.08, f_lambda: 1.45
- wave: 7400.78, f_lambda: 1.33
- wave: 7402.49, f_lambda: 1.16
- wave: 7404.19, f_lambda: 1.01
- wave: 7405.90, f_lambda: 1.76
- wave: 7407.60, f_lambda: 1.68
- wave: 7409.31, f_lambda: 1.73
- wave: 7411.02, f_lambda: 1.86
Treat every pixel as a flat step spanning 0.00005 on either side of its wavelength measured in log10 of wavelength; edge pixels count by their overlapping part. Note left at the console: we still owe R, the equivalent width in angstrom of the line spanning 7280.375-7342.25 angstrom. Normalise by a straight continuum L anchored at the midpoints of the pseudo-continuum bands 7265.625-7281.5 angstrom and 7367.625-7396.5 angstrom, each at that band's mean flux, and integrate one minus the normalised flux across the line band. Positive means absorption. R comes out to 4.5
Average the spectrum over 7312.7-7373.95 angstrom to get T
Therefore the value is 1.76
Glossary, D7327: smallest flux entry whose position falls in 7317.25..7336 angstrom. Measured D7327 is 0.963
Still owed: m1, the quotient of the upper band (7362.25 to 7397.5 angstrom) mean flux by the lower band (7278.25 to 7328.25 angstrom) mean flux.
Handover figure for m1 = 1.2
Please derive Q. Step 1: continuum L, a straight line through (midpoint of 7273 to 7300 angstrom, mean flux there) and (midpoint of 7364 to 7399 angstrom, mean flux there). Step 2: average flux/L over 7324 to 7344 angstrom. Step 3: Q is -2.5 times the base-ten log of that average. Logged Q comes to 0.14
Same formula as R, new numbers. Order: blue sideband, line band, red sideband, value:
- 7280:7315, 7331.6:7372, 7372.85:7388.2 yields -1.0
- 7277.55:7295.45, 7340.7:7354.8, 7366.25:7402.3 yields -3.1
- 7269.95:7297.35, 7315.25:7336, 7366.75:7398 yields 2.0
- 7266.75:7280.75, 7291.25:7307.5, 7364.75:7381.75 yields 1.1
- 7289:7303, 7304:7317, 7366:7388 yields 1.1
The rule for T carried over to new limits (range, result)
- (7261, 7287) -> 1.48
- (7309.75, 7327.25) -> 1.5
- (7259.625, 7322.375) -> 1.53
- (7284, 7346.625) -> 1.56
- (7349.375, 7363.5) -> 2.12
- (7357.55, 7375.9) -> 1.81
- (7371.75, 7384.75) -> 1.98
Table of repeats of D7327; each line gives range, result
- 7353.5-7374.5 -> 1.42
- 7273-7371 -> 0.75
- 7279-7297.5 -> 1.27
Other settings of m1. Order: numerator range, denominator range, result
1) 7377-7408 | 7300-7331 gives 1.18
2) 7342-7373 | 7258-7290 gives 1.28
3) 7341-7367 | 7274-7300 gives 1.21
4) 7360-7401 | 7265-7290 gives 1.17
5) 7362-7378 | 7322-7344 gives 1.21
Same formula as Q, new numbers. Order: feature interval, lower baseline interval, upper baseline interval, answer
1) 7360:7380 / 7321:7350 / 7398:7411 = -0.17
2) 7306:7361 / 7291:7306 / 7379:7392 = 0.01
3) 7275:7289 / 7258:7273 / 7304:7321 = 0.05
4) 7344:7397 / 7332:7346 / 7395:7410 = -0.23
